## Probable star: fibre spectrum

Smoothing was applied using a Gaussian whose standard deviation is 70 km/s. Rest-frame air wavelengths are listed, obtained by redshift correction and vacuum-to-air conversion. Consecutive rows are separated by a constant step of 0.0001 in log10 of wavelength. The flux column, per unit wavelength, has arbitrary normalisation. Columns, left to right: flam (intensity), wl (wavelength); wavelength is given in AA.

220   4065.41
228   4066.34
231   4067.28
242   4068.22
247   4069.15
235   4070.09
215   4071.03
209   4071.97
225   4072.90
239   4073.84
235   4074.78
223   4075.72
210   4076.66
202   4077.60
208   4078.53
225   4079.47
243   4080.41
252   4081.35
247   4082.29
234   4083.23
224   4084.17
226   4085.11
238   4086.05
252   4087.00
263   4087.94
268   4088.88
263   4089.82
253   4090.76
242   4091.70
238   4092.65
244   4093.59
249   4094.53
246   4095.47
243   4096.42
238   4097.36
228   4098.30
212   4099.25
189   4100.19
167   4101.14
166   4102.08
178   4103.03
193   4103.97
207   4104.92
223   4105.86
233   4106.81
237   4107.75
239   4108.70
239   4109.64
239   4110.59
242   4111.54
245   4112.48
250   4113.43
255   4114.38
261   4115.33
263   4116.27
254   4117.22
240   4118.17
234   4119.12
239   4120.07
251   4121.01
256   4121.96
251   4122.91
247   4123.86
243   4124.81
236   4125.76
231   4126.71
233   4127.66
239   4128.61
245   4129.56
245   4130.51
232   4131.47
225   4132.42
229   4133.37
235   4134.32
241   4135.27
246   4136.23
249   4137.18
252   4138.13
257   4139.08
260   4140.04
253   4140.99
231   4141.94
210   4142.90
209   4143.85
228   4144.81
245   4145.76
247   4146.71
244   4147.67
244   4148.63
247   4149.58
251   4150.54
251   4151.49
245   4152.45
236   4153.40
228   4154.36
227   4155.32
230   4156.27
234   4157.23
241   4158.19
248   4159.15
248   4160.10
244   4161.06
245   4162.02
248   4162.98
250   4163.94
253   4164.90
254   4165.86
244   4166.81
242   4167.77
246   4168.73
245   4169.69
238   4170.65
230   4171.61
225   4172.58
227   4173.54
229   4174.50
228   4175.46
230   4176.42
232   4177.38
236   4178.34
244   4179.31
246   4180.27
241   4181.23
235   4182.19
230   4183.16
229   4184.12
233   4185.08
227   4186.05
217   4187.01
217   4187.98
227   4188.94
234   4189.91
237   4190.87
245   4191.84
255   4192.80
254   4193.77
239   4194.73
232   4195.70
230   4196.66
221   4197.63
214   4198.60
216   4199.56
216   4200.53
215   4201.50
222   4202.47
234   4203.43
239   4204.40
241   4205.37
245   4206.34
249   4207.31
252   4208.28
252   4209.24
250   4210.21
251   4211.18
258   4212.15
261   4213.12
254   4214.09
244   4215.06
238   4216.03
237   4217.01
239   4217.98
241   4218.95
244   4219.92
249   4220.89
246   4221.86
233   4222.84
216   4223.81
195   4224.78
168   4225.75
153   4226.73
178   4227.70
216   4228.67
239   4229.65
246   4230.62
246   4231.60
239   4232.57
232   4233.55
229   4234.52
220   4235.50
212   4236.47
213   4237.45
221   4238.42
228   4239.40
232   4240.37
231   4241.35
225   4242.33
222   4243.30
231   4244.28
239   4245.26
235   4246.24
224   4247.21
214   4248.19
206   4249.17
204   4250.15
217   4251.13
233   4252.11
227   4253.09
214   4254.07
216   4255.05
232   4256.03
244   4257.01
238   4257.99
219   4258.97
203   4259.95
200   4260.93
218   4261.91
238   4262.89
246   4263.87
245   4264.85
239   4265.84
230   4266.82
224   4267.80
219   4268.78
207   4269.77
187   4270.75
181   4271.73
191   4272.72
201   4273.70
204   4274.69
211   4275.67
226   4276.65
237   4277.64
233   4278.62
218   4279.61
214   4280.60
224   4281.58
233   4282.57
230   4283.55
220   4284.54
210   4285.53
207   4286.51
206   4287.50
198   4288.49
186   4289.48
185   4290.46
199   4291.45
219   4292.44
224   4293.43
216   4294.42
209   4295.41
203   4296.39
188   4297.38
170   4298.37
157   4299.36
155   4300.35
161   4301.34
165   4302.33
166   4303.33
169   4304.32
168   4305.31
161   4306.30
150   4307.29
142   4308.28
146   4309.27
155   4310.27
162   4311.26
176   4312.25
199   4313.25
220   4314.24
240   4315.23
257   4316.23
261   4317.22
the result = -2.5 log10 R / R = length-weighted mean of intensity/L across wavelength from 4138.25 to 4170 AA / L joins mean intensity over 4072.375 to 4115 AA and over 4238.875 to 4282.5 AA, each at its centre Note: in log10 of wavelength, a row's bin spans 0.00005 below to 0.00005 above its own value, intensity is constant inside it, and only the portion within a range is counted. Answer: -0.07 mag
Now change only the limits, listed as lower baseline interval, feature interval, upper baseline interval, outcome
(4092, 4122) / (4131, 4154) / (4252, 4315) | -0.070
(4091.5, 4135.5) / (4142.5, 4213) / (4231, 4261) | -0.038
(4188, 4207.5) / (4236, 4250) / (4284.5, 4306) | -0.054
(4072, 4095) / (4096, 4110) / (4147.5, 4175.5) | 0.123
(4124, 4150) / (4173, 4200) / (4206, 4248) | 0.010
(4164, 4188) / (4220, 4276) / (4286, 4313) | -0.088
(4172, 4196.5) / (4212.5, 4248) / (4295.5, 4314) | -0.092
